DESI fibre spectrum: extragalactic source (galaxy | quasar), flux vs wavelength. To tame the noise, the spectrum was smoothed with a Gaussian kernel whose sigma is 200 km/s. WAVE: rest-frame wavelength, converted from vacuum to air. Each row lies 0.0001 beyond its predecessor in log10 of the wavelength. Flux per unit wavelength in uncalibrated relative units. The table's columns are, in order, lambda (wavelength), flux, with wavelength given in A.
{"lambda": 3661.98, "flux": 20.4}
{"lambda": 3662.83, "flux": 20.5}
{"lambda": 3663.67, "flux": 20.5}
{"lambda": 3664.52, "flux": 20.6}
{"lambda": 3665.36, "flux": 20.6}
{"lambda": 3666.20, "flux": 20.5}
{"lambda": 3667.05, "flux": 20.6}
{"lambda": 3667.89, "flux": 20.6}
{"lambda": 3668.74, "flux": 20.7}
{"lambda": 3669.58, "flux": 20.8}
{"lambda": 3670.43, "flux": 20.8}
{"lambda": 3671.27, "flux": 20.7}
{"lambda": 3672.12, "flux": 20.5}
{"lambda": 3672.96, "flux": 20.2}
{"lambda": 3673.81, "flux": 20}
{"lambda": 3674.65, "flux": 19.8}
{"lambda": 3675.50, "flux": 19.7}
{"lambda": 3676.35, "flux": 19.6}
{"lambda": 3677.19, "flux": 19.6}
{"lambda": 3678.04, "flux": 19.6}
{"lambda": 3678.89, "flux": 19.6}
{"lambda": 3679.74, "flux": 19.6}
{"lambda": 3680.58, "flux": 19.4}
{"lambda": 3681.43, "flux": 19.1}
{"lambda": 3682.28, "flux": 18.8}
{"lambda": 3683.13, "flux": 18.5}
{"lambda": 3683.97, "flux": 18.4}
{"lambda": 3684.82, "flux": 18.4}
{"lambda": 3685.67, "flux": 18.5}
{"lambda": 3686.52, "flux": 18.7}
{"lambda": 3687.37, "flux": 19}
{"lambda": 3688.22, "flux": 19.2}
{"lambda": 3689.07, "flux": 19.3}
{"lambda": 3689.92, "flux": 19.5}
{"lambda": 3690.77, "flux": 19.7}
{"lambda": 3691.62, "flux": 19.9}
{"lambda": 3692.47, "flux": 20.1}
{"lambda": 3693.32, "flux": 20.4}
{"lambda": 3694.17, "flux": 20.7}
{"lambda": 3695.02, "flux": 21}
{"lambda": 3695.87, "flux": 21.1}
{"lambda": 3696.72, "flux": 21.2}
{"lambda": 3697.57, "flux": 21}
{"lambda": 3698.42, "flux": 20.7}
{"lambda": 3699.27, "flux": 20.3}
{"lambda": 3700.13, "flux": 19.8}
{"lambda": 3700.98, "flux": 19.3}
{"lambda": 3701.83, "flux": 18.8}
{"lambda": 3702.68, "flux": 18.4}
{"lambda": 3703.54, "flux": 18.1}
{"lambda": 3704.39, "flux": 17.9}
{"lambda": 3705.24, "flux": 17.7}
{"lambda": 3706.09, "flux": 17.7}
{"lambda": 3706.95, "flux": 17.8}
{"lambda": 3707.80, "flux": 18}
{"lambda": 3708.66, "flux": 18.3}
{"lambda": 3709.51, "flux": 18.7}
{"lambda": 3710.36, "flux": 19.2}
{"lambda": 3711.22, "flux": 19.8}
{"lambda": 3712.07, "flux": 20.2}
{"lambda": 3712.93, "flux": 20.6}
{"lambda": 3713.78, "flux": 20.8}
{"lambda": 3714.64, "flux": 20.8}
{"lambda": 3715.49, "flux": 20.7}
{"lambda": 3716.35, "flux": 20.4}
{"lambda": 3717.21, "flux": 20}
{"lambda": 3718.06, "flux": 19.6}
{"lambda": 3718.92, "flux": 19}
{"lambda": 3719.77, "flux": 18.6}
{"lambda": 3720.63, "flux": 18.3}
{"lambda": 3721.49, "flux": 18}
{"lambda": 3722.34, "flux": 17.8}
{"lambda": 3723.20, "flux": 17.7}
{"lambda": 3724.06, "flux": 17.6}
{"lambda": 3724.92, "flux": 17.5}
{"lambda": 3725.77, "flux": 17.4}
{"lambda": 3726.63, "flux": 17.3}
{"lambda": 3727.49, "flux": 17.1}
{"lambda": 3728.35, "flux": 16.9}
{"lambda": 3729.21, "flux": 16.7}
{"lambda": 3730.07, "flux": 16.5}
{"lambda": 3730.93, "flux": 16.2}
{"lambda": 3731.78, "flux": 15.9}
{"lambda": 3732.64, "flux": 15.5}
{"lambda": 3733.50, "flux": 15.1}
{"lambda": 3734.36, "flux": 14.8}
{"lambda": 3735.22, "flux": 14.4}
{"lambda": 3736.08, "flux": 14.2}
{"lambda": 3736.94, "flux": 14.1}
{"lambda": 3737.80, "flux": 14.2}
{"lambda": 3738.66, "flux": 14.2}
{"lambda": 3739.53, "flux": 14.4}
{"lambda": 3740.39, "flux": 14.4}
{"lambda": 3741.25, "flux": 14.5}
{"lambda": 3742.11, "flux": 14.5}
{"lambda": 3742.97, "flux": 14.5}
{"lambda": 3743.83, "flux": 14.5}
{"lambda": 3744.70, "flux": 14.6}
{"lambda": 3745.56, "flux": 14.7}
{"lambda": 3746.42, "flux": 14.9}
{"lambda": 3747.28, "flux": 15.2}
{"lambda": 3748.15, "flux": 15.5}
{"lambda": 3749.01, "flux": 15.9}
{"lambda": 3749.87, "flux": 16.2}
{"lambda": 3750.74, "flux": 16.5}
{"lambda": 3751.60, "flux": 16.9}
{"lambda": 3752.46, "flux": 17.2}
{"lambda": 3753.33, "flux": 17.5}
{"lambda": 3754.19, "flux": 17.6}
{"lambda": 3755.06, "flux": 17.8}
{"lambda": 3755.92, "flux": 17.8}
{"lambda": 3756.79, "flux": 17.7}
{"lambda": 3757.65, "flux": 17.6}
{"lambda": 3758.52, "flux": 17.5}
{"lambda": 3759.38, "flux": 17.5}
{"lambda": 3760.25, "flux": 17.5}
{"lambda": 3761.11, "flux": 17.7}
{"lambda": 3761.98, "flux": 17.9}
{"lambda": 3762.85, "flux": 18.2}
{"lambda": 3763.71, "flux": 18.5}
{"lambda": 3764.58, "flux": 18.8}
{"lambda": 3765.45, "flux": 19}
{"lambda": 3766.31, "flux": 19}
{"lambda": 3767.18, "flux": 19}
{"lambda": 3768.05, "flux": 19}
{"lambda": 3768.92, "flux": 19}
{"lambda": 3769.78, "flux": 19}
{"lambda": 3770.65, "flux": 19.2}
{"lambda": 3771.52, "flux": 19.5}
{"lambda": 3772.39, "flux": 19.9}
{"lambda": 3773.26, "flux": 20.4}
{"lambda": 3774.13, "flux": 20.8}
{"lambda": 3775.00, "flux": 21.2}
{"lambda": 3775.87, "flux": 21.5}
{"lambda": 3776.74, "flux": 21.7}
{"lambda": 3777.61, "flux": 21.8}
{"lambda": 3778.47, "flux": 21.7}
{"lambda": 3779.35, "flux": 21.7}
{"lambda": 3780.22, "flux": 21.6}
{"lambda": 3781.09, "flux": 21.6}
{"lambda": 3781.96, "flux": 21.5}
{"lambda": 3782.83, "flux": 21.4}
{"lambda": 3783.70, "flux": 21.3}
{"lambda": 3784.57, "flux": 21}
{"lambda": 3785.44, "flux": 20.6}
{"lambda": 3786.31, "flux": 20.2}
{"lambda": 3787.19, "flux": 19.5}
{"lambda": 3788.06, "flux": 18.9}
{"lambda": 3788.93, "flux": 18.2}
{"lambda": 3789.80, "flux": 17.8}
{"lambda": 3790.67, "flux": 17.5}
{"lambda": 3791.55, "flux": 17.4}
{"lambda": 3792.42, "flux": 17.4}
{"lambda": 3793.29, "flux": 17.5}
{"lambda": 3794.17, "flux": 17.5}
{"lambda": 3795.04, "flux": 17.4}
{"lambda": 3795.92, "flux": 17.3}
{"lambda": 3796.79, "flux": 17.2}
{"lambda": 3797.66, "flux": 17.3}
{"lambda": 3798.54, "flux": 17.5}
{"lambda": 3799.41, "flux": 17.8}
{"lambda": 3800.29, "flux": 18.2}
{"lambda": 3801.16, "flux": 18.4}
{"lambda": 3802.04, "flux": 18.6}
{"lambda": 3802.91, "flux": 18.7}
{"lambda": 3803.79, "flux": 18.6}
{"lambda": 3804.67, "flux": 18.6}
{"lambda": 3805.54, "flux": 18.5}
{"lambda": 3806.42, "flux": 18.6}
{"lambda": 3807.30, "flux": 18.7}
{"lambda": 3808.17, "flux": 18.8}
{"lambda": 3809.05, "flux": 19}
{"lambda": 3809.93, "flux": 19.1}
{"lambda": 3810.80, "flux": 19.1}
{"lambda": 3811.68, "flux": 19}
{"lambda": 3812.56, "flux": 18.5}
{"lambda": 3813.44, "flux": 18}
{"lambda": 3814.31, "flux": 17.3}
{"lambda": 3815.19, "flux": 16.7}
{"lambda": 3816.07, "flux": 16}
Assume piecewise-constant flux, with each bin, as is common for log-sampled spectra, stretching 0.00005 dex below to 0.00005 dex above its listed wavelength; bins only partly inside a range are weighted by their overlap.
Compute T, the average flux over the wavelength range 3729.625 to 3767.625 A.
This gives 16.3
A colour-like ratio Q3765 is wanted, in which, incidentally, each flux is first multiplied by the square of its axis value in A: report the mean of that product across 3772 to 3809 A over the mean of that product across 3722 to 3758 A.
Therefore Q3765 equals 1.24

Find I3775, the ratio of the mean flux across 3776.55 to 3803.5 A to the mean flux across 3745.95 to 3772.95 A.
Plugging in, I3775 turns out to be 1.1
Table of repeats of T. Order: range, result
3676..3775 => 18.1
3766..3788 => 20.5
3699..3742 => 17.6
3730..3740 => 14.9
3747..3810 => 18.7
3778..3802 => 19.1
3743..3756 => 16.1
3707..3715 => 19.5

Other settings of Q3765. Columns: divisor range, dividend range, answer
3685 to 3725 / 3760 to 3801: 1.04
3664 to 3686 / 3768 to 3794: 1.07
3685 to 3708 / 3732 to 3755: 0.81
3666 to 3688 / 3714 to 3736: 0.92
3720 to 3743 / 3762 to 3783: 1.29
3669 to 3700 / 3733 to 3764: 0.84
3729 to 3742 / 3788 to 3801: 1.22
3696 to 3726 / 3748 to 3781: 1.01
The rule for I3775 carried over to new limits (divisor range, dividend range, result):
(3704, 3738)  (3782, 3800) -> 1.05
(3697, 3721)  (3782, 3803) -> 0.96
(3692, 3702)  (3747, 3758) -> 0.83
